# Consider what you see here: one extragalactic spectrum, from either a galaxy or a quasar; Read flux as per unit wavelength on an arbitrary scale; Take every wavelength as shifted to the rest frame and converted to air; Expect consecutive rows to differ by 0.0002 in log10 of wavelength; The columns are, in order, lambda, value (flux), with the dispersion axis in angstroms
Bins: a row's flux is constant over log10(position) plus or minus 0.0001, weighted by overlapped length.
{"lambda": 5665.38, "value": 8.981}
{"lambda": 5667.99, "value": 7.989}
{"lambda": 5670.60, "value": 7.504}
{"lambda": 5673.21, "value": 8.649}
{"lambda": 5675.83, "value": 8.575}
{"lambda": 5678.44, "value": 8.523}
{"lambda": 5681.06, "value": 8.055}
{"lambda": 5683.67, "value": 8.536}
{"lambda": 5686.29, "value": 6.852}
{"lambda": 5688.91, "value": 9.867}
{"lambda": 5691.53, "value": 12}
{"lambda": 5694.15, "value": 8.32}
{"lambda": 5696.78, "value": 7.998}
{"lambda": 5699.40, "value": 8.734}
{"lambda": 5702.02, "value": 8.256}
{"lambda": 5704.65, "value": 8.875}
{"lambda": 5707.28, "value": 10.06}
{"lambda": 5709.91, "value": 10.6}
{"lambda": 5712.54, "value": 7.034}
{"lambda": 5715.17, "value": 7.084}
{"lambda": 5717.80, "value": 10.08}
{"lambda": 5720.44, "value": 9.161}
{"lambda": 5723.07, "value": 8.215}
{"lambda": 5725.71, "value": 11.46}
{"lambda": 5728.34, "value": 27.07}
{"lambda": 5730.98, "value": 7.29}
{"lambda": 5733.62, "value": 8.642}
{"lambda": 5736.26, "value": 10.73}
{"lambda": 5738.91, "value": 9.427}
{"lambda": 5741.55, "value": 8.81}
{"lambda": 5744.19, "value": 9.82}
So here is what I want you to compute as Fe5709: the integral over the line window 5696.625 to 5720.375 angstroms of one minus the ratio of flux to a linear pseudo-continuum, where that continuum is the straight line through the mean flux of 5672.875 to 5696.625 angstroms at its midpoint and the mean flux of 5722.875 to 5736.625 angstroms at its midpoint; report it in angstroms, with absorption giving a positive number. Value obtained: 4.4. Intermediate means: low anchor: 8.78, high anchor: 12.7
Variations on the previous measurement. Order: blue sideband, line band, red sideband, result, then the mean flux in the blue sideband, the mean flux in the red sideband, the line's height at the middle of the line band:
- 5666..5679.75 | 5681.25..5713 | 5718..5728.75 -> 4.0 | 8.28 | 12.5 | 10.3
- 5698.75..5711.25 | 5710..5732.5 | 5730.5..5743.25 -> -4.1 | 9.33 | 9.12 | 9.22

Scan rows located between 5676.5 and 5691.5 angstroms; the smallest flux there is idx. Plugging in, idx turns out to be 6.852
